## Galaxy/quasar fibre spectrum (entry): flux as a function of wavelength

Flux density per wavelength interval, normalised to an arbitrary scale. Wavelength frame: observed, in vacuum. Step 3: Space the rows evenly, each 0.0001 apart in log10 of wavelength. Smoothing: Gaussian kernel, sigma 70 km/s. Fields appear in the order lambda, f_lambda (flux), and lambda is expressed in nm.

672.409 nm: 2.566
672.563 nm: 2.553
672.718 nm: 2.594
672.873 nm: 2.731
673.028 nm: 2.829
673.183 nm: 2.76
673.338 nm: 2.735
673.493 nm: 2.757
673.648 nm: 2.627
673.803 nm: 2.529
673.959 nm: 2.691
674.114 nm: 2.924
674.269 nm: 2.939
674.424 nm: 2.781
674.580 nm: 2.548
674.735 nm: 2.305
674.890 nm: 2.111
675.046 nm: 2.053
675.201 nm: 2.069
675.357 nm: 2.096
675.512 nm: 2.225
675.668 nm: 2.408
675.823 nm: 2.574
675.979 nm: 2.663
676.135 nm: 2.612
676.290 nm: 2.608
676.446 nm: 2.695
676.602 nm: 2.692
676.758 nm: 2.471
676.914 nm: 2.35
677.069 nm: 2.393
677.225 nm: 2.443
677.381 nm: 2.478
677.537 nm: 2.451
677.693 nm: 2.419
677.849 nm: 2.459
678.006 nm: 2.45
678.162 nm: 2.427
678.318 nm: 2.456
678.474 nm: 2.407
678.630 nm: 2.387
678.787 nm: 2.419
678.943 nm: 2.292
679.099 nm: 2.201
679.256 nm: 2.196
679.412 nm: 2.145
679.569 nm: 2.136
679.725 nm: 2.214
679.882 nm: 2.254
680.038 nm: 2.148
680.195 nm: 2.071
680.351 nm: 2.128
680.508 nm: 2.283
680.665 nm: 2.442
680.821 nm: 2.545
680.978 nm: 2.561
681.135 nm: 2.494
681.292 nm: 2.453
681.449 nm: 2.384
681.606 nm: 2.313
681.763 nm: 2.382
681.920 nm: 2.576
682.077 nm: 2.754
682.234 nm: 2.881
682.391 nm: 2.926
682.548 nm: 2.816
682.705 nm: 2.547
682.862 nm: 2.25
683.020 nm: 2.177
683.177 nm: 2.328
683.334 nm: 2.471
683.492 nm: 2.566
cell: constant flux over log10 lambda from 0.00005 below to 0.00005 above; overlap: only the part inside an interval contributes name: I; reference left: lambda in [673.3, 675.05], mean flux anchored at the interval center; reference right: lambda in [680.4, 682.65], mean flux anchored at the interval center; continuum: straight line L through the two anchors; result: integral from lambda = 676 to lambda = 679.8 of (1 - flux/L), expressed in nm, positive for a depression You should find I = 0.243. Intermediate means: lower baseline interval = 2.6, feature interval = 2.41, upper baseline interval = 2.55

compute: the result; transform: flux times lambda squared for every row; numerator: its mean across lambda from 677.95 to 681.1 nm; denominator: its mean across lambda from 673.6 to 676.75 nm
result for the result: 0.93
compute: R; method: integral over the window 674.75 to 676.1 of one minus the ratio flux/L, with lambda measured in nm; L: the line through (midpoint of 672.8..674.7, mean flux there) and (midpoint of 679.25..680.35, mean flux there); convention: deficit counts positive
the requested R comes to 0.15 nm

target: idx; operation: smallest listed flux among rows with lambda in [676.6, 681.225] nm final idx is 2.071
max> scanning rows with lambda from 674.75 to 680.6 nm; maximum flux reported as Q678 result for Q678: 2.695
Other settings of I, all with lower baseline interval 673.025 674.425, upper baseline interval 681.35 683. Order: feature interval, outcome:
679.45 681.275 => 0.21 nm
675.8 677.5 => 0.09 nm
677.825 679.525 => 0.19 nm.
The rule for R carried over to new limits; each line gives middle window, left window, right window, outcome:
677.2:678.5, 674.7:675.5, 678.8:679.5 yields -0.15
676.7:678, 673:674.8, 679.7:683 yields 0.08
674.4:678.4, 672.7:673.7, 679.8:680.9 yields 0.15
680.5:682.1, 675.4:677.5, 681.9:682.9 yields 0.12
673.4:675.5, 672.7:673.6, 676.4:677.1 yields 0.14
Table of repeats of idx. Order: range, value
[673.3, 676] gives 2.053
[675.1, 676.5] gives 2.069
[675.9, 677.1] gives 2.35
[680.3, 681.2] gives 2.128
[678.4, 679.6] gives 2.136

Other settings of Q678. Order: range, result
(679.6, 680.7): 2.442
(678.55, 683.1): 2.926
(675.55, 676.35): 2.663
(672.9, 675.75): 2.939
